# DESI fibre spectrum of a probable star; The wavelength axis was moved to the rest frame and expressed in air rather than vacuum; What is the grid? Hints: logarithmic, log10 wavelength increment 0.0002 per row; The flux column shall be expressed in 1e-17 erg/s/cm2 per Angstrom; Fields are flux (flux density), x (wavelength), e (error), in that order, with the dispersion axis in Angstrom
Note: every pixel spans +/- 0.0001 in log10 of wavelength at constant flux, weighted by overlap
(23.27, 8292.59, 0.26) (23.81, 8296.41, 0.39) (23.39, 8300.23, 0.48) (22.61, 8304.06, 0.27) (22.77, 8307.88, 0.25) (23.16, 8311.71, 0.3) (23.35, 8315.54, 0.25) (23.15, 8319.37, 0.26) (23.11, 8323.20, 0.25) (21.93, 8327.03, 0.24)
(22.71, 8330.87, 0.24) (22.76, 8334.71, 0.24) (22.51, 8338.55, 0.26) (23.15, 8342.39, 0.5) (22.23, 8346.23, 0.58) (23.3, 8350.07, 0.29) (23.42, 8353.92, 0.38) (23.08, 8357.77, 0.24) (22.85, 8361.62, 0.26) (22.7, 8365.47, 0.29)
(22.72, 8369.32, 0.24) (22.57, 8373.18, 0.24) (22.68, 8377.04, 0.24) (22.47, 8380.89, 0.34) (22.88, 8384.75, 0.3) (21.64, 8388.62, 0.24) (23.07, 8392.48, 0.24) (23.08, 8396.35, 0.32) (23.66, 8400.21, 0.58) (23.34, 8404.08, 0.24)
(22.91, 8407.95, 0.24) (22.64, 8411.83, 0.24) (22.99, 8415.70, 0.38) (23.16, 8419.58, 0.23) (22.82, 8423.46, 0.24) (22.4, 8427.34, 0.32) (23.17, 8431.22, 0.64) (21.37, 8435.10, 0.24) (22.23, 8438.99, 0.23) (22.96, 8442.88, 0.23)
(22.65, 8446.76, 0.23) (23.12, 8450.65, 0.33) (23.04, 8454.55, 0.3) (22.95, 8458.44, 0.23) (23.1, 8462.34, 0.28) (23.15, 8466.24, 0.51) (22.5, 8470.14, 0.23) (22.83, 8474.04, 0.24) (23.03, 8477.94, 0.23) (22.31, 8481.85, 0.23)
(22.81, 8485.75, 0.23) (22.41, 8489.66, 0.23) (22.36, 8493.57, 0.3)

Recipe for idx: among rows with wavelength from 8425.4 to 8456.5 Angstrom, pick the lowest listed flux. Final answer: 21.37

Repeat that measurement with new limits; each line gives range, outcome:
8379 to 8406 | 21.64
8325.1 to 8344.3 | 21.93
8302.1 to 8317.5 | 22.61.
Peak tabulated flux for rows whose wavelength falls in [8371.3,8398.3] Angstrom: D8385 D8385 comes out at 23.08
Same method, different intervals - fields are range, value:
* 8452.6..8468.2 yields 23.15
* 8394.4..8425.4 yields 23.66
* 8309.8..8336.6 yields 23.35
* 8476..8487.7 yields 23.03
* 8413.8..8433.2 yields 23.17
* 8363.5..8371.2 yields 22.72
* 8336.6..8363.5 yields 23.42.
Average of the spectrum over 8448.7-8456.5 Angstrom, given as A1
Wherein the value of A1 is 23.1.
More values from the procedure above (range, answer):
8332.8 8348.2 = 22.7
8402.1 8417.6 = 23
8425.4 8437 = 22.3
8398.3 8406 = 23.5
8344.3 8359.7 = 23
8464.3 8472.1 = 22.8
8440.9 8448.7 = 22.8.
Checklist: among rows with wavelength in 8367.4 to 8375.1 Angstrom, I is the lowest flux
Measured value 22.57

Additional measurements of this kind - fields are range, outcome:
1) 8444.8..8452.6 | 22.65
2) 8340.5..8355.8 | 22.23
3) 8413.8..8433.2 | 22.4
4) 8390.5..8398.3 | 23.07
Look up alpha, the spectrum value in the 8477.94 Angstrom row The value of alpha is 23.03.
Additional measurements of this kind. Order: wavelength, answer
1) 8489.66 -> 22.41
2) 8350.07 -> 23.3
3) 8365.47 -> 22.7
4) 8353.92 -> 23.42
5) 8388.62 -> 21.64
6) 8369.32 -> 22.72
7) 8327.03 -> 21.93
